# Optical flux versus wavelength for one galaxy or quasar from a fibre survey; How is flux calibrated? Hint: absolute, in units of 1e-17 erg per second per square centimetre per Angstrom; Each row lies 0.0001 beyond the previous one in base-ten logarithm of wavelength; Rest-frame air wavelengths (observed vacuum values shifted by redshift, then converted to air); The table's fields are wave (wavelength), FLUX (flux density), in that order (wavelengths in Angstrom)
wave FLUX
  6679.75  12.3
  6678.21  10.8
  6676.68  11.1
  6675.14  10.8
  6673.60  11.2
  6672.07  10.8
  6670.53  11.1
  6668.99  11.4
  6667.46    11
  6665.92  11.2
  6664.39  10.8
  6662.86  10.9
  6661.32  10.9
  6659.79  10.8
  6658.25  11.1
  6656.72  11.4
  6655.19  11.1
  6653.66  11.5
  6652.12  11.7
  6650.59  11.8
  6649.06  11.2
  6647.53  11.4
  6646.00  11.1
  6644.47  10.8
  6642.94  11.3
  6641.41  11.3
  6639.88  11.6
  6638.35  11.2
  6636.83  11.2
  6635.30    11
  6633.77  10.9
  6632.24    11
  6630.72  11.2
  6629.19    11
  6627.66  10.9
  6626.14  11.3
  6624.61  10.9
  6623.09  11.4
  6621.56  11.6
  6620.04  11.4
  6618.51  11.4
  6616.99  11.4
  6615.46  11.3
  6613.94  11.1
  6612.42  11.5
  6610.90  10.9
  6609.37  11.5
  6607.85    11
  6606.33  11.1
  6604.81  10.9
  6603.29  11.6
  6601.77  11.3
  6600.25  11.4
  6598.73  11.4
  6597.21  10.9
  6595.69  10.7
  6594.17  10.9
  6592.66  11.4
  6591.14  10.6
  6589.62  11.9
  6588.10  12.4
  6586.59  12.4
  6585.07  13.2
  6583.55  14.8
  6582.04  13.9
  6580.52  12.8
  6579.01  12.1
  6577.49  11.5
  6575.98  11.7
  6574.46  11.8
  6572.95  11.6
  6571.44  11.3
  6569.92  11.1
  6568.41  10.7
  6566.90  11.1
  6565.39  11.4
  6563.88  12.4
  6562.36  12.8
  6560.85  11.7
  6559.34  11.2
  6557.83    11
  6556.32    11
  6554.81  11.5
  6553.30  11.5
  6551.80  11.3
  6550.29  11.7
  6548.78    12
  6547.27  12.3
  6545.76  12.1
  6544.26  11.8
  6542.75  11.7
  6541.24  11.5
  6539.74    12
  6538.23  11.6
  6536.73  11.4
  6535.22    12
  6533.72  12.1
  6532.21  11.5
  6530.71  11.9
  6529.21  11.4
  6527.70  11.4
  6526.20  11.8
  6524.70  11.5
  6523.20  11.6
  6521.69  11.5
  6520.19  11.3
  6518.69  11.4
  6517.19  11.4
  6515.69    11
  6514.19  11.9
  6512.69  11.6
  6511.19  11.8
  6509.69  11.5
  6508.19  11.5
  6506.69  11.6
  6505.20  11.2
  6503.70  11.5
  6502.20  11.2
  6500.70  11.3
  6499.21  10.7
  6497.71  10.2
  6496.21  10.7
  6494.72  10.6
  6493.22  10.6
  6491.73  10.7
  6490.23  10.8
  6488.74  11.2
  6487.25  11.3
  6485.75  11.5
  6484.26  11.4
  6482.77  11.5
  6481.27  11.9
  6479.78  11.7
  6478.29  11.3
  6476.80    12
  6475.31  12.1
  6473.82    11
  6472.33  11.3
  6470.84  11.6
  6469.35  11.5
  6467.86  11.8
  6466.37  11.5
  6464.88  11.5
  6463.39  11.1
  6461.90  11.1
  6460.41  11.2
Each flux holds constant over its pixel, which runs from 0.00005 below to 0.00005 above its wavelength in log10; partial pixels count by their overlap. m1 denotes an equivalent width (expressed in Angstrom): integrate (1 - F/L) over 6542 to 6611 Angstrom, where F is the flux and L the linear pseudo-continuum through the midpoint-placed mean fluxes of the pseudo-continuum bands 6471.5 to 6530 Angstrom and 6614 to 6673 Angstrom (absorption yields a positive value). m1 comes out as -2.6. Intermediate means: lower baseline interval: 11.3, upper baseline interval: 11.2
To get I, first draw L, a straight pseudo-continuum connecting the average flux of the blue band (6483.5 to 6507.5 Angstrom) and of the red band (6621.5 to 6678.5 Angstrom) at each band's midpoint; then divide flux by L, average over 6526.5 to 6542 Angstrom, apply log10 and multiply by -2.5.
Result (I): -0.06 mag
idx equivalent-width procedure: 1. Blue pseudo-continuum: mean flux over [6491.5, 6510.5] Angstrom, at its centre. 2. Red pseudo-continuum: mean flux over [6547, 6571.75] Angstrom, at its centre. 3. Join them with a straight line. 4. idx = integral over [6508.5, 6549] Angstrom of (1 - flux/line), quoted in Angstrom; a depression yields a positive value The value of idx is -1.4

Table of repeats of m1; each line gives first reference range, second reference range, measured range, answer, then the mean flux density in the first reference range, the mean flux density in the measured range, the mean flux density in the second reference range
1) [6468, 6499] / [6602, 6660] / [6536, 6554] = -0.8 Angstrom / 11.2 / 11.7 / 11.2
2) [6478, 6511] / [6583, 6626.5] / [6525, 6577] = -1.3 Angstrom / 11.2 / 11.6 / 11.5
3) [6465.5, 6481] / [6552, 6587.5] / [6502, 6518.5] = 0.3 Angstrom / 11.6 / 11.5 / 11.9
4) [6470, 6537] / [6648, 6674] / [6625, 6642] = 0.1 Angstrom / 11.4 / 11.1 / 11.2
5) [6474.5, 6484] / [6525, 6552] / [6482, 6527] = 1.8 Angstrom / 11.7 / 11.3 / 11.8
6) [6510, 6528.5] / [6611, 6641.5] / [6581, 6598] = -1.2 Angstrom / 11.5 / 12.1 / 11.2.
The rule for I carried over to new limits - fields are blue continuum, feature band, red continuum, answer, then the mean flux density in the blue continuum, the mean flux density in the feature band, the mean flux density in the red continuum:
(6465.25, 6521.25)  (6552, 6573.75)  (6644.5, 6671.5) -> -0.02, 11.3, 11.5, 11.2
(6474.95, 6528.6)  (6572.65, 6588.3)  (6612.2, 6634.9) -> -0.12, 11.3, 12.6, 11.2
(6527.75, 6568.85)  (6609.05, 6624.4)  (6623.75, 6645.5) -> -0.01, 11.7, 11.3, 11.1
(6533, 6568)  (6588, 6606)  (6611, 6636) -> 0.01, 11.7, 11.2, 11.2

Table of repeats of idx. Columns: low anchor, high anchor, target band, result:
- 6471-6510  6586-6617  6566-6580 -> -0.20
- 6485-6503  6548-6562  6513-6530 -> -0.48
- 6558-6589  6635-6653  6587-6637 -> 1.81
